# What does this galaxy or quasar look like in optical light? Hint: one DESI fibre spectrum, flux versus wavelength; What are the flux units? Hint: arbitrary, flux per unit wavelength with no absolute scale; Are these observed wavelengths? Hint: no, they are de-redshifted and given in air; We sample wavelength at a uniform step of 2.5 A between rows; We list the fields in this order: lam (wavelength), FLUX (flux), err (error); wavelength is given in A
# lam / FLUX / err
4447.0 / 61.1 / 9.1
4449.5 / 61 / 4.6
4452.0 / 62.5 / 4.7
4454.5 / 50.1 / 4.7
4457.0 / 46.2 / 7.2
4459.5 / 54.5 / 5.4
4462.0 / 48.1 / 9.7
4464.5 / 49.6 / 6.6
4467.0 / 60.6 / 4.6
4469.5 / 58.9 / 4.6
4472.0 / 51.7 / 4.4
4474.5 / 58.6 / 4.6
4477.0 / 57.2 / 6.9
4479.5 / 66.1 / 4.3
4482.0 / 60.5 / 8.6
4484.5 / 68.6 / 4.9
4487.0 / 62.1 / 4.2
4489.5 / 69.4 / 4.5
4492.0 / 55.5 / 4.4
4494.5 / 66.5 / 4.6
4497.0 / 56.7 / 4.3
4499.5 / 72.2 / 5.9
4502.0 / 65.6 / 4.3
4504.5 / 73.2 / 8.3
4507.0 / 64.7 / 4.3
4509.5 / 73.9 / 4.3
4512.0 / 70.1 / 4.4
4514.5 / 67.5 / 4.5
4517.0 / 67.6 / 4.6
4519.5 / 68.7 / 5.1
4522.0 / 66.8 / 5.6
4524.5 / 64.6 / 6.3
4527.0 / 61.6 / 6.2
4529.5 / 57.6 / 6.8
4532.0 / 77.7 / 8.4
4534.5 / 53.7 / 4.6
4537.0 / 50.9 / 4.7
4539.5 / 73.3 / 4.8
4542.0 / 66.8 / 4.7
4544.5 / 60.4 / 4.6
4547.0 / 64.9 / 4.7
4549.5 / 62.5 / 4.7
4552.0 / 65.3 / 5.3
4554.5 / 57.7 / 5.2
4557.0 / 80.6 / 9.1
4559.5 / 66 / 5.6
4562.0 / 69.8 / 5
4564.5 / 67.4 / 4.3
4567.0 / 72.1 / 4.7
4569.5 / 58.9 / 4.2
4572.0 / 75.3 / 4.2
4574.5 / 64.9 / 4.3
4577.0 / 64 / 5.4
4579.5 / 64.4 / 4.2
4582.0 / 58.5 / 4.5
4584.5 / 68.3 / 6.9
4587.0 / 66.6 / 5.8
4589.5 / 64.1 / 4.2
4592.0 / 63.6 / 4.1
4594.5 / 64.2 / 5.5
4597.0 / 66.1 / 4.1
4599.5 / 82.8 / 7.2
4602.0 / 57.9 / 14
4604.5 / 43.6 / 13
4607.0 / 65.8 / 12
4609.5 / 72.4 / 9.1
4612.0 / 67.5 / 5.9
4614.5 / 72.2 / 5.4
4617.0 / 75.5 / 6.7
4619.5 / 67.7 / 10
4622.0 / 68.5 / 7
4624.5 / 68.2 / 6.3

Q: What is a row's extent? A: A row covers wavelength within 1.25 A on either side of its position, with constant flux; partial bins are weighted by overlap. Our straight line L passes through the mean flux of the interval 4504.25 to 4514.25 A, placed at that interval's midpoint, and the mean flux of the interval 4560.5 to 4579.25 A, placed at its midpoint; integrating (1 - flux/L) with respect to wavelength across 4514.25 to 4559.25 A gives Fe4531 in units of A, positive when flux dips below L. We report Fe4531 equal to 2.5 A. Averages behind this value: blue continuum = 69.9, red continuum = 67.3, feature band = 64.9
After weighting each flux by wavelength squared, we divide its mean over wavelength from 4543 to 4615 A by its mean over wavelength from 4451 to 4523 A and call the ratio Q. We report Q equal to 1.1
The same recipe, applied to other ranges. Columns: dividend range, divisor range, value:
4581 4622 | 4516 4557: 1.06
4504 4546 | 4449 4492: 1.16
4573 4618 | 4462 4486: 1.18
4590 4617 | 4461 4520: 1.10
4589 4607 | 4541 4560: 0.99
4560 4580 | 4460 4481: 1.25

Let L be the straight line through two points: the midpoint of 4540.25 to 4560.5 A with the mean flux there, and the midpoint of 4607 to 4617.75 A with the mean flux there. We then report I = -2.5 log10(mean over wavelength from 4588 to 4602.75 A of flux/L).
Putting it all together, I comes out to 0.05 mag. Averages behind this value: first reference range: 65.7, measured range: 66.7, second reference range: 71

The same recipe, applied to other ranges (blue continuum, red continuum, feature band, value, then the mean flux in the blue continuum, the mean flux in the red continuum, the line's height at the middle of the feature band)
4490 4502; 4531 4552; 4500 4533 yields -0.068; 63.4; 63.7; 63.6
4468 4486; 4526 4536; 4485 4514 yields -0.090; 60.3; 62.4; 61.1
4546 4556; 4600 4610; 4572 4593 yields -0.057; 63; 60.7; 61.7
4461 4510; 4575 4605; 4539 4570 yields -0.053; 61.9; 64.2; 63.4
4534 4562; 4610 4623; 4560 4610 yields 0.035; 64.4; 70.4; 67.6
